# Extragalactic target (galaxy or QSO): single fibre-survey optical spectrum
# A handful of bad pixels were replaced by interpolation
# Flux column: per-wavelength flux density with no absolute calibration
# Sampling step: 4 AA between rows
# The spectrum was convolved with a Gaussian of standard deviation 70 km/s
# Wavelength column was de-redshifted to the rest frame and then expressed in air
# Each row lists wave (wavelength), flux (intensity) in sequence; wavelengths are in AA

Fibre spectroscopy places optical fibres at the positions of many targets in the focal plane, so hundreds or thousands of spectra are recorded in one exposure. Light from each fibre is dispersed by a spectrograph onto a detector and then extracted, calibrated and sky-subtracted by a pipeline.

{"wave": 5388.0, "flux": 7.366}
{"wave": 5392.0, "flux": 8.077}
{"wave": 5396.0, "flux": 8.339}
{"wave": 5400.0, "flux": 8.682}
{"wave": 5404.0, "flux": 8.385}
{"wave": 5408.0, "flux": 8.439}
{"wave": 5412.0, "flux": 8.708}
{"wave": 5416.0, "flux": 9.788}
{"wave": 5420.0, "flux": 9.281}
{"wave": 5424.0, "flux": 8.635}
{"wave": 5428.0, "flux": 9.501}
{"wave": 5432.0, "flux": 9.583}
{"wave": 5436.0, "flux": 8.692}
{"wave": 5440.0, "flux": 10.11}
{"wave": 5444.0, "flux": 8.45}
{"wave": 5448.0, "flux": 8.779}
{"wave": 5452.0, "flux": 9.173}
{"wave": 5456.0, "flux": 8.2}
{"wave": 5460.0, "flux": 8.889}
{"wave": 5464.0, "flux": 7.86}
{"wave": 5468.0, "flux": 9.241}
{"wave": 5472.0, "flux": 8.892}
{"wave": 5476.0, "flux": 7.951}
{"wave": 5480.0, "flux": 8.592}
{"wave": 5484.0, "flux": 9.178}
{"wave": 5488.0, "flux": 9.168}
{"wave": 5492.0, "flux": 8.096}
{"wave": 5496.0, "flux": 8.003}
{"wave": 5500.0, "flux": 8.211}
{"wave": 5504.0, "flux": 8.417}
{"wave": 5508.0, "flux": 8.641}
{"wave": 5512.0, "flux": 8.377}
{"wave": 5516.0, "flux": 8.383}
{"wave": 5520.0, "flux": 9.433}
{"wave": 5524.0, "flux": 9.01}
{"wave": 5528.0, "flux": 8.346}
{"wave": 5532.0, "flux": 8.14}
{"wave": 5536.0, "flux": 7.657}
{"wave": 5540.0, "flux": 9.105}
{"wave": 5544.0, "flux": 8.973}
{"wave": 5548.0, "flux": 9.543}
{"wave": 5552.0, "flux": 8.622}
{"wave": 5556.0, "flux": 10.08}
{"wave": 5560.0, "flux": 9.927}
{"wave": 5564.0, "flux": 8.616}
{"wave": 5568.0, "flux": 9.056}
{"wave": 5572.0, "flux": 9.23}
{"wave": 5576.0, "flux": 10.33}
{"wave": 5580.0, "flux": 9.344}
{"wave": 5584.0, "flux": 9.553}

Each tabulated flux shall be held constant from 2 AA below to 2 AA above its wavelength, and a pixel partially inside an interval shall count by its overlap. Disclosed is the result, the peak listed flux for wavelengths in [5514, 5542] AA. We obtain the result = 9.433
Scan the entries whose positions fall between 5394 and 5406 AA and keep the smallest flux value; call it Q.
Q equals 8.339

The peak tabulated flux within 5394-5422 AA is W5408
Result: 9.788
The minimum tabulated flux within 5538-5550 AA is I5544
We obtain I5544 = 8.973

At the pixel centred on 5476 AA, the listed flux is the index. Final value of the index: 7.951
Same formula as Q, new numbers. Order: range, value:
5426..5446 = 8.45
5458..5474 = 7.86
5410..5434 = 8.635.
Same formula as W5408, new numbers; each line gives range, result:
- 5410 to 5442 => 10.11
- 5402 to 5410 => 8.439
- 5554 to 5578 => 10.33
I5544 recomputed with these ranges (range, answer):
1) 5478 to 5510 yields 8.003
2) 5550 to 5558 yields 8.622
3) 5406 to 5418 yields 8.439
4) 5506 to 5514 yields 8.377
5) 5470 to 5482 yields 7.951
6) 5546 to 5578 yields 8.616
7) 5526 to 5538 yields 7.657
